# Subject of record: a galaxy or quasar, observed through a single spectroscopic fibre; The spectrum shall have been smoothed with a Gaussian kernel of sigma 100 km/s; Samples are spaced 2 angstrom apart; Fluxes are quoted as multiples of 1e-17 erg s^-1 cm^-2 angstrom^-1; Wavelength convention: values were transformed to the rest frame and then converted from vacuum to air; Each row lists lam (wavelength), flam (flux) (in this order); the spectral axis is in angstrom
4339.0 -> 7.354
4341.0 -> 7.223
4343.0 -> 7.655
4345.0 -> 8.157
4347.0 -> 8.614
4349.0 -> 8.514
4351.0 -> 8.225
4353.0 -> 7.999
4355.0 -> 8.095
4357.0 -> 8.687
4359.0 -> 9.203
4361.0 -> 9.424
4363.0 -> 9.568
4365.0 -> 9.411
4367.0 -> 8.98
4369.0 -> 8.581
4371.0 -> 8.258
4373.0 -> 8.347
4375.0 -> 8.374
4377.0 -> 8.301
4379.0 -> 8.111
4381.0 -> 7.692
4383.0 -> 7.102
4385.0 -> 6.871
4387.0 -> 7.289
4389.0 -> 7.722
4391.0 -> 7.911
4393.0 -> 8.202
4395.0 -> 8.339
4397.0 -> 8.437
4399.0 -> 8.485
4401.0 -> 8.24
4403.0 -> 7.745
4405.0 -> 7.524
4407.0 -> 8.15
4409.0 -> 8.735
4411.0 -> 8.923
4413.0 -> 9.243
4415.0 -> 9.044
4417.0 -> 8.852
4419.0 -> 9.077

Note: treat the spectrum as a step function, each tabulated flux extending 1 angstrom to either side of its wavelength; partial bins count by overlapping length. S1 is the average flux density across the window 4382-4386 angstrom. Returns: 6.99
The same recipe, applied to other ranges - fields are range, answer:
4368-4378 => 8.37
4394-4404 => 8.25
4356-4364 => 9.22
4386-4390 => 7.51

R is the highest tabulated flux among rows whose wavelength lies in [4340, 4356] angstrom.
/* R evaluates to 8.614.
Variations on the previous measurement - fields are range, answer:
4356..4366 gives 9.568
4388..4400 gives 8.485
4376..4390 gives 8.301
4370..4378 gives 8.374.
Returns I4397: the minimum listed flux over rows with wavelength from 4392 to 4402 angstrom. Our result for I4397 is 8.202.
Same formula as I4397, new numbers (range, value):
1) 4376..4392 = 6.871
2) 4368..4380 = 8.111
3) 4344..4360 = 7.999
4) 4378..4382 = 7.692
